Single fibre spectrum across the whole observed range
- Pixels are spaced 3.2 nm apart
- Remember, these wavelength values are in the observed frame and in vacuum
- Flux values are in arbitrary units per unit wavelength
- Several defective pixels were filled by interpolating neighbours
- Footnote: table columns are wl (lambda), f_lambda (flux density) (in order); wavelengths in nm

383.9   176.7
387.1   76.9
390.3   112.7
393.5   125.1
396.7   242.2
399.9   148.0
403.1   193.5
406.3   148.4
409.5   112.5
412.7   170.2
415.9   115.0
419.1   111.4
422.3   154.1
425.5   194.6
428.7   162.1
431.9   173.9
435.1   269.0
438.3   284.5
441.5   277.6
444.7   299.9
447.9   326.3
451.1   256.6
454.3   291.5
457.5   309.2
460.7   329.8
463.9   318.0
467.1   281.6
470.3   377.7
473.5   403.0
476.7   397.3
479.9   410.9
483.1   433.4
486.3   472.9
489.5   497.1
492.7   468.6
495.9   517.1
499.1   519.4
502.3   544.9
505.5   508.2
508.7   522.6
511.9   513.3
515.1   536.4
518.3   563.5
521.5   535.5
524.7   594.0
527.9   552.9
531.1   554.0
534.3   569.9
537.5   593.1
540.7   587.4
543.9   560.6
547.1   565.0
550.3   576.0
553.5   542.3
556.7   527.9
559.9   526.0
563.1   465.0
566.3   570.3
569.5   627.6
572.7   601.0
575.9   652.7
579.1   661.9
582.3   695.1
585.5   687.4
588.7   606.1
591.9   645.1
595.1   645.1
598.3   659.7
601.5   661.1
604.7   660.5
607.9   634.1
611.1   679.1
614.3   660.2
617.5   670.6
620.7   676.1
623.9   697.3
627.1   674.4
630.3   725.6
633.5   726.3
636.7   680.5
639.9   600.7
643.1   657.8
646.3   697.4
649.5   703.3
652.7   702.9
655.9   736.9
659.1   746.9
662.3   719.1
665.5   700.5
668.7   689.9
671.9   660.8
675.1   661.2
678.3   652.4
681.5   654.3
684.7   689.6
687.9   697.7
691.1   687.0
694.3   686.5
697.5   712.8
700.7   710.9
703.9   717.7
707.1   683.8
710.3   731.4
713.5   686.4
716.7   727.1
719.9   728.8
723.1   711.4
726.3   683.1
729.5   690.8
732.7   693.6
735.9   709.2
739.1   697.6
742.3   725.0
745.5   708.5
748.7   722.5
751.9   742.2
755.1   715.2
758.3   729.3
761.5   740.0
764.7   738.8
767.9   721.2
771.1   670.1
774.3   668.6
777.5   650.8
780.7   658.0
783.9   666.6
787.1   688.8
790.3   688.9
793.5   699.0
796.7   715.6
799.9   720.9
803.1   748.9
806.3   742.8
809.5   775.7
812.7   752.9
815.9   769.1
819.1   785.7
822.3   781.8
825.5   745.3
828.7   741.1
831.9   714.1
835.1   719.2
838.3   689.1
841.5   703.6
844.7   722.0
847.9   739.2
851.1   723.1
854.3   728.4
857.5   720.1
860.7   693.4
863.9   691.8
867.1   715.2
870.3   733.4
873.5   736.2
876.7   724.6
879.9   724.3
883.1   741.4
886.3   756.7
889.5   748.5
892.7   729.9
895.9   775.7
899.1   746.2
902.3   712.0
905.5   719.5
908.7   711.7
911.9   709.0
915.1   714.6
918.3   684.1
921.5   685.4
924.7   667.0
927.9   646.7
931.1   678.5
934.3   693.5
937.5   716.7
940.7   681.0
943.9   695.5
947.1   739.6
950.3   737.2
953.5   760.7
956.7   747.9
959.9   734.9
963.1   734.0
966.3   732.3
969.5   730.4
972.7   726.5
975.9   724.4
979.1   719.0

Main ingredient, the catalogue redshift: 0.09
